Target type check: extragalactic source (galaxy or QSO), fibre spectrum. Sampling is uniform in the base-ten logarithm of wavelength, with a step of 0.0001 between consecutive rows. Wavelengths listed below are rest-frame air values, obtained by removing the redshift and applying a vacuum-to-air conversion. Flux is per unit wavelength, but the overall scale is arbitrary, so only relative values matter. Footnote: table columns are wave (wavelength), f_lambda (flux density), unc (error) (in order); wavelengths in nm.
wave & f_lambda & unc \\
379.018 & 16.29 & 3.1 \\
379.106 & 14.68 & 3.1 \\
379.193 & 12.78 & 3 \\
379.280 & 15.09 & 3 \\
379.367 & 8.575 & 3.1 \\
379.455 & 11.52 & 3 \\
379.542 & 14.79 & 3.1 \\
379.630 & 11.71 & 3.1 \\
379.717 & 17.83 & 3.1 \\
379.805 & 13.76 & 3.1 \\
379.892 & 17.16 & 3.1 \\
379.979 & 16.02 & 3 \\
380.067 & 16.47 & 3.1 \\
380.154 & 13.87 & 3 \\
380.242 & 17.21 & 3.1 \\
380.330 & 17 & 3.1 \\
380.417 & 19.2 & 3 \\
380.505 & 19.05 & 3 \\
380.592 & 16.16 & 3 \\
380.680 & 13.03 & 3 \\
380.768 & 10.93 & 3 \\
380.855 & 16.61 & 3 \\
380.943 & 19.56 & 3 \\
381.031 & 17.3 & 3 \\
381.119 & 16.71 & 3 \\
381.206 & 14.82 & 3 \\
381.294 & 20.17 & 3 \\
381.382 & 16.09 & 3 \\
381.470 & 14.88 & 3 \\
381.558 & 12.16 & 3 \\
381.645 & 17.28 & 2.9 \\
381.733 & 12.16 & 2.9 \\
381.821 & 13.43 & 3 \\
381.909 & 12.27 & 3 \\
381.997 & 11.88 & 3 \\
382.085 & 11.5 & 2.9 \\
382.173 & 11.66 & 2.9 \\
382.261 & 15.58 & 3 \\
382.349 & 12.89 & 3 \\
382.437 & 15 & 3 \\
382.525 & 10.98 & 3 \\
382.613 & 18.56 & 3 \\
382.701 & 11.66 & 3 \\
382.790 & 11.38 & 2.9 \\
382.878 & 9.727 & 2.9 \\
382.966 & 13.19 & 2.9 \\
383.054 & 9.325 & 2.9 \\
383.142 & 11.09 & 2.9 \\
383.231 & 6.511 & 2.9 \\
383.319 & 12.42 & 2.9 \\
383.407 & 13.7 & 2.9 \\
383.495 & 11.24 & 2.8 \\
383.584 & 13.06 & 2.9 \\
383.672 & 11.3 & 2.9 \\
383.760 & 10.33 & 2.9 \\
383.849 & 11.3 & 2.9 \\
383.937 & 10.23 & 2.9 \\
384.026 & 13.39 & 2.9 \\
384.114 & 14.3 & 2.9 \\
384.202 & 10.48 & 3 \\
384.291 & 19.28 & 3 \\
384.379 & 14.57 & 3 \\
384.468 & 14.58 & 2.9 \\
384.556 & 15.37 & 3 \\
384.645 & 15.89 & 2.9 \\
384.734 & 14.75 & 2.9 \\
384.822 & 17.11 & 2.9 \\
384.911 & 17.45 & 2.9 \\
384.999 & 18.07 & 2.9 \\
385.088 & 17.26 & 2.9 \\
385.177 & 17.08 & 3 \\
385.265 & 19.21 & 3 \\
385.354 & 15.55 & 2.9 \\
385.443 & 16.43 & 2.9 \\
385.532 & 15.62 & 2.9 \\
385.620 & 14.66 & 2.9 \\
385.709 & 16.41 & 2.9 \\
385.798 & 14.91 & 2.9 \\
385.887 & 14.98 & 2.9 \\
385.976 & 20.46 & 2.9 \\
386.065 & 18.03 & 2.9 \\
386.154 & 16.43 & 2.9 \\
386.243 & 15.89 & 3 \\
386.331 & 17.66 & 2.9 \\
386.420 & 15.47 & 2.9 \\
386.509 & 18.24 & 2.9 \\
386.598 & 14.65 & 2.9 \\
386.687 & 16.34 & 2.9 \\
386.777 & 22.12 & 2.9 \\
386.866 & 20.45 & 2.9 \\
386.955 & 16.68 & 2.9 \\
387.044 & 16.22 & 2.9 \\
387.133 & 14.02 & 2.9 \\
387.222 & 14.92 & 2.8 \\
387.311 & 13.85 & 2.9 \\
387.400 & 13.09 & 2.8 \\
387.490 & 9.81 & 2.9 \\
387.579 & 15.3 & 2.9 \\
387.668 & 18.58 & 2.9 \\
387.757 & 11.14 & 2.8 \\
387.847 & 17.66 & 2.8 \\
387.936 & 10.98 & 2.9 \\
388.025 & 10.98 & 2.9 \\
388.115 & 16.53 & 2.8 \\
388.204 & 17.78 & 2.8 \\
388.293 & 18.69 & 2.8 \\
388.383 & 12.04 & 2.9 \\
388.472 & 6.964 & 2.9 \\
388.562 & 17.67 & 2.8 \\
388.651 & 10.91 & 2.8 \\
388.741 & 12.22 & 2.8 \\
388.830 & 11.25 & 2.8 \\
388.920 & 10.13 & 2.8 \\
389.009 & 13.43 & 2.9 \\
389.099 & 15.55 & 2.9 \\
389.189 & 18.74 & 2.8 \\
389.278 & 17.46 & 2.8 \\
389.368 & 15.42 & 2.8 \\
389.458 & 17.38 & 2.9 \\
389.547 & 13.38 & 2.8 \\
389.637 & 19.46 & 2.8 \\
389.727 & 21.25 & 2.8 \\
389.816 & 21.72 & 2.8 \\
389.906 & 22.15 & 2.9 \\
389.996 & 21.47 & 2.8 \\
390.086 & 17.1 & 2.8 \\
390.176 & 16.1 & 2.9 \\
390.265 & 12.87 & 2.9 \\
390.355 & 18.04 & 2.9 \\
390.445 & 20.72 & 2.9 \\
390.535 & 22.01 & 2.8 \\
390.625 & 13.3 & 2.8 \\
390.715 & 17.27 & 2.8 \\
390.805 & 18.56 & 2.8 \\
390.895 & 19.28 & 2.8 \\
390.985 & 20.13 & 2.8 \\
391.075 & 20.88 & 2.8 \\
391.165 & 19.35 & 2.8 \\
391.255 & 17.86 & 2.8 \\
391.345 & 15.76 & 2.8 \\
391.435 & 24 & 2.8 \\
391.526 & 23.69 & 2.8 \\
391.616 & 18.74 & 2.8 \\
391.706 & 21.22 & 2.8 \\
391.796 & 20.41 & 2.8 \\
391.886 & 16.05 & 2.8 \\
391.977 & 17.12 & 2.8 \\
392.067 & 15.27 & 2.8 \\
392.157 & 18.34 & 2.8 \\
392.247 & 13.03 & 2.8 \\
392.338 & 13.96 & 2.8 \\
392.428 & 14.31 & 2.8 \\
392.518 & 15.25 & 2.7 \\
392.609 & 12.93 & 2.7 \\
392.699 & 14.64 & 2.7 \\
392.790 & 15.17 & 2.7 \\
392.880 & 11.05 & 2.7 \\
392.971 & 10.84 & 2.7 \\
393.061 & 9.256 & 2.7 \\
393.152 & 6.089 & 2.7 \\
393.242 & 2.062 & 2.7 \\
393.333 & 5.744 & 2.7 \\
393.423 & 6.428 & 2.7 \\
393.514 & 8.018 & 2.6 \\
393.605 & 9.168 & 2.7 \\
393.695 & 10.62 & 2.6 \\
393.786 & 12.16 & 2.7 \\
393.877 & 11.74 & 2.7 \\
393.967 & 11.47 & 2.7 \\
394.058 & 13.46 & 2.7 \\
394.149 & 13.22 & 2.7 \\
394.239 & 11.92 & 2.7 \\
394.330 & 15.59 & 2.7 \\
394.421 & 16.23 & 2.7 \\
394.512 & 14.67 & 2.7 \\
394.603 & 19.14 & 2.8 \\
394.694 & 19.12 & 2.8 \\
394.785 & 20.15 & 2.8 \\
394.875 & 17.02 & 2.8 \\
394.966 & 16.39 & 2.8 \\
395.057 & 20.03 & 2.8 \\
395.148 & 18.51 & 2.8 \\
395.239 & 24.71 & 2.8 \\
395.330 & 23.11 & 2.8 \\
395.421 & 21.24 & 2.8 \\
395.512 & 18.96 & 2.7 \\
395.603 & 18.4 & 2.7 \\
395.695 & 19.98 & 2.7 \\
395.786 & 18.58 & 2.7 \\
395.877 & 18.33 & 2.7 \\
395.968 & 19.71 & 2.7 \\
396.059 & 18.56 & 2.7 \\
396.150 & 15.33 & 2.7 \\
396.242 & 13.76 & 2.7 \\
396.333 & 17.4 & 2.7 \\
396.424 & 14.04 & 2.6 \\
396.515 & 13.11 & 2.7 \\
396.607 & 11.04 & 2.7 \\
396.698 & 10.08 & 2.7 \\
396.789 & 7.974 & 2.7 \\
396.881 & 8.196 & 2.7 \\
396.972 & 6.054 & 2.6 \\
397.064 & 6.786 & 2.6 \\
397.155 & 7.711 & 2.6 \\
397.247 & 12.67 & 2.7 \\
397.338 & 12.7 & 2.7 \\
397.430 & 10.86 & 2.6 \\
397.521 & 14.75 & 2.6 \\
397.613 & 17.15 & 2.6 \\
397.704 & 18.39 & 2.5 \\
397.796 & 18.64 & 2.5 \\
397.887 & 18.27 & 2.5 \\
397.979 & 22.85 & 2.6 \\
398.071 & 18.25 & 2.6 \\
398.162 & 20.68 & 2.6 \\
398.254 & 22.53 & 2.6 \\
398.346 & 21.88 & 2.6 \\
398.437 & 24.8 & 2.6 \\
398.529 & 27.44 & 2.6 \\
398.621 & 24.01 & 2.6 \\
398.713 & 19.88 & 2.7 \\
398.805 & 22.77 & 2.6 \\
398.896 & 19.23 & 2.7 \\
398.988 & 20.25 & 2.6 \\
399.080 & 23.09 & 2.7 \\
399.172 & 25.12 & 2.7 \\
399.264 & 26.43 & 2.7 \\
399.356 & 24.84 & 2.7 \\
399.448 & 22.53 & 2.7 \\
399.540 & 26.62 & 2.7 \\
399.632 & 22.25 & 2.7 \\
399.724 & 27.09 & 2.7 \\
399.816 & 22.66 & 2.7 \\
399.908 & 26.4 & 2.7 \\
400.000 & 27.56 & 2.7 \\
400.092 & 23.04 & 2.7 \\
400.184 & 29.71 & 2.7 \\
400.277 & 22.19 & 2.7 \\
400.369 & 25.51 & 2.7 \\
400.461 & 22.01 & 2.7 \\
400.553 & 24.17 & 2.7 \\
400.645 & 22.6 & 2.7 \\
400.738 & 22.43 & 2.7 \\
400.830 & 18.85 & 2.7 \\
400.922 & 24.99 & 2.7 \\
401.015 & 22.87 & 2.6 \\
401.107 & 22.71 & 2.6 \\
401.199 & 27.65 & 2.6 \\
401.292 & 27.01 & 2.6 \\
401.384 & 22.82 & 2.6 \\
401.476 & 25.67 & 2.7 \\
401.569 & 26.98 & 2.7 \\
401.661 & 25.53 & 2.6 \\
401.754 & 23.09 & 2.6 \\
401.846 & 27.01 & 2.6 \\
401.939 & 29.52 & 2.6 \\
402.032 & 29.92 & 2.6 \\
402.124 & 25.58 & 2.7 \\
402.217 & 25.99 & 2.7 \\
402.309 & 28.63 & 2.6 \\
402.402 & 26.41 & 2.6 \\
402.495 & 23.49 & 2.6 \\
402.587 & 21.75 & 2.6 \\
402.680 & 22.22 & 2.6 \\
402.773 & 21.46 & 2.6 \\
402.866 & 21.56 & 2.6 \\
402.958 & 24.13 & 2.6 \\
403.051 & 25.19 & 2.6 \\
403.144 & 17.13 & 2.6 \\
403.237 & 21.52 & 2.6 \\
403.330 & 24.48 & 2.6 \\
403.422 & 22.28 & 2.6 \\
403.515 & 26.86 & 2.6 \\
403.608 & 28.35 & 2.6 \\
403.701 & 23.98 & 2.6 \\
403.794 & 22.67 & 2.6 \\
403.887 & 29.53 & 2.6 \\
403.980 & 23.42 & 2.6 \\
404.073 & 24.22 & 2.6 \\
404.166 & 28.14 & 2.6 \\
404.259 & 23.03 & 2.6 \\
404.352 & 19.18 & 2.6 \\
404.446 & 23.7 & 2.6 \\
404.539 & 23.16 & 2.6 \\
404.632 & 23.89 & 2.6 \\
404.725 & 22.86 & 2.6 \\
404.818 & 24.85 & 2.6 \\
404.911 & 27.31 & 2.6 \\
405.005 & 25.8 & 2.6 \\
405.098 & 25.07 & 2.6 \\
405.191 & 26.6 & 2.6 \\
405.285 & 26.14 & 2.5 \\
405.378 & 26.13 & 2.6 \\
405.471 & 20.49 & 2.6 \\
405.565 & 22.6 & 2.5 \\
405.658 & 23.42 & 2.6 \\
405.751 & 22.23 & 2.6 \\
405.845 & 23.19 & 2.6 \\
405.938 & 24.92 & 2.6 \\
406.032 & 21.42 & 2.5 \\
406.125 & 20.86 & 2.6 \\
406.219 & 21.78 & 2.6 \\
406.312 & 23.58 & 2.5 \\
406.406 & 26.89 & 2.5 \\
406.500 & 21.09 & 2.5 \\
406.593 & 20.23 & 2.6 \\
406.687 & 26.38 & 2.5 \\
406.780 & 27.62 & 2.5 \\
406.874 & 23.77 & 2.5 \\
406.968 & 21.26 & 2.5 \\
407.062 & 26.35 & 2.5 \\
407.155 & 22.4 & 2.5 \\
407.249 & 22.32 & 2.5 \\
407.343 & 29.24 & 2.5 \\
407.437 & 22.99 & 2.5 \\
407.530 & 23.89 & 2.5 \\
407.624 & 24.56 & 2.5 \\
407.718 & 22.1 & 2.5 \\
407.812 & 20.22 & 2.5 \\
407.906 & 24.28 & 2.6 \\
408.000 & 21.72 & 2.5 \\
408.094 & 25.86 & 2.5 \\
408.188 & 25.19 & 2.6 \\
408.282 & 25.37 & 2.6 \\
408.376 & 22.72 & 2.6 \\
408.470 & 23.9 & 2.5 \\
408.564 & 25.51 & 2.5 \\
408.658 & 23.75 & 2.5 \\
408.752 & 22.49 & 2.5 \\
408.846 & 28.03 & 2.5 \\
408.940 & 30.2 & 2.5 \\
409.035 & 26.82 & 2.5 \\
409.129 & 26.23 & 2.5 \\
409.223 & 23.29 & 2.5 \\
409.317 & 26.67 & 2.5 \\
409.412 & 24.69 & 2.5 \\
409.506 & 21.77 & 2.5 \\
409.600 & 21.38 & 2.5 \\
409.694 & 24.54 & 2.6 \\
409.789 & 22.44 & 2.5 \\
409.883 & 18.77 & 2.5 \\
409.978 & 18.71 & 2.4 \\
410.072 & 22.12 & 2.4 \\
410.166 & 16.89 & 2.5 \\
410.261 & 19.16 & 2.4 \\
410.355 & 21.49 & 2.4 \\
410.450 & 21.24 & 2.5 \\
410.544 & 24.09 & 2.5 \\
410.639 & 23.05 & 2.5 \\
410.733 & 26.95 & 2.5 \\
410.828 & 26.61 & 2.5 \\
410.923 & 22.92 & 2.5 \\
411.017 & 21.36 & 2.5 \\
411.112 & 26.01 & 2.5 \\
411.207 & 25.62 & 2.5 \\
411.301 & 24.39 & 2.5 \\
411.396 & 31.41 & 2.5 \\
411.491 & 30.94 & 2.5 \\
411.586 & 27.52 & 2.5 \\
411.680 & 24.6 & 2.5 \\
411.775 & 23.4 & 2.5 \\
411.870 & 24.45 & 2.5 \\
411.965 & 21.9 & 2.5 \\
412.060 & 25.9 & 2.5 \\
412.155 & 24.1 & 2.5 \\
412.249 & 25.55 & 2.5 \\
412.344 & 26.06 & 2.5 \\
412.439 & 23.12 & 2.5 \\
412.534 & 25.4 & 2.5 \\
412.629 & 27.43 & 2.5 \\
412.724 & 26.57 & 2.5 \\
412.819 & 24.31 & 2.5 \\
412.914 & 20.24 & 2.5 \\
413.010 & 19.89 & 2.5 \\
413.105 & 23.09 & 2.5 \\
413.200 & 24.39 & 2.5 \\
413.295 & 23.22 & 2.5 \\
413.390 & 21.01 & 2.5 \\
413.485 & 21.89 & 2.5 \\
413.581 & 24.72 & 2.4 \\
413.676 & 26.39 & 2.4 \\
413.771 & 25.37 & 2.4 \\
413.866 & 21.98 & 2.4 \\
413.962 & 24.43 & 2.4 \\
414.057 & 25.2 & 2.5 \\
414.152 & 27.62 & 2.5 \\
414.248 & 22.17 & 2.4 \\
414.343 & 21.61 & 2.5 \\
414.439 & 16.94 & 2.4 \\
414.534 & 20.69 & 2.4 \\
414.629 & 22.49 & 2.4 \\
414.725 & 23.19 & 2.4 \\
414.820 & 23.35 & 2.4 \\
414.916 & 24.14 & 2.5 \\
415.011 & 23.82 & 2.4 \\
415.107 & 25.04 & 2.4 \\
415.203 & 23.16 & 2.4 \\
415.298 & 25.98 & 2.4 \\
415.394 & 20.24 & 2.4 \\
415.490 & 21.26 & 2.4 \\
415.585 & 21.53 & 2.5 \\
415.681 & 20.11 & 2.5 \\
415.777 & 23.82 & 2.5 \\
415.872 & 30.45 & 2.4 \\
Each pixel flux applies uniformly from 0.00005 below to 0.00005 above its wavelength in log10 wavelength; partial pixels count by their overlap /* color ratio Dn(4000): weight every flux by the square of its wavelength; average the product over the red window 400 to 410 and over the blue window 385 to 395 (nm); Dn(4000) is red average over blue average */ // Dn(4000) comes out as 1.68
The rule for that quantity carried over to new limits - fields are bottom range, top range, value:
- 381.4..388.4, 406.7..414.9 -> 1.87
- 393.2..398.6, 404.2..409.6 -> 1.64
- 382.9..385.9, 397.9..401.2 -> 1.79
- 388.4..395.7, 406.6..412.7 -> 1.67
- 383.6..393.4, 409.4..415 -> 1.70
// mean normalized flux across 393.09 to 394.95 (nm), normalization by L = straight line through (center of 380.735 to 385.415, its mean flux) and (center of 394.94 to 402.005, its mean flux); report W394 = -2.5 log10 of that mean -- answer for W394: 0.46 mag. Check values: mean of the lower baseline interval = 14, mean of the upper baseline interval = 20.4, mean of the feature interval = 12.2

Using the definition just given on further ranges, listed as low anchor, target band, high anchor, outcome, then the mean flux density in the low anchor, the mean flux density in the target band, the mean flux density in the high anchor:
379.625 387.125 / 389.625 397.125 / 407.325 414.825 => 0.16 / 15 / 15.7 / 23.9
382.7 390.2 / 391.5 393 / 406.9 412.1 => 0.09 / 15.1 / 16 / 24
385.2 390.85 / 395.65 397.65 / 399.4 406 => 0.49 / 16.1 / 13.4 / 24.4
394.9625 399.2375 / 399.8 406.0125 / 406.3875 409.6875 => -0.16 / 17.6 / 24.4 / 24.3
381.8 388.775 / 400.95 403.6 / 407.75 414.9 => -0.20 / 14.4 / 24.7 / 23.8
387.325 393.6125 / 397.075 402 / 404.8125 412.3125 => -0.13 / 15.3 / 22.3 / 24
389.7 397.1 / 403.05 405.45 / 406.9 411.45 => -0.15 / 15.7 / 24.4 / 23.8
